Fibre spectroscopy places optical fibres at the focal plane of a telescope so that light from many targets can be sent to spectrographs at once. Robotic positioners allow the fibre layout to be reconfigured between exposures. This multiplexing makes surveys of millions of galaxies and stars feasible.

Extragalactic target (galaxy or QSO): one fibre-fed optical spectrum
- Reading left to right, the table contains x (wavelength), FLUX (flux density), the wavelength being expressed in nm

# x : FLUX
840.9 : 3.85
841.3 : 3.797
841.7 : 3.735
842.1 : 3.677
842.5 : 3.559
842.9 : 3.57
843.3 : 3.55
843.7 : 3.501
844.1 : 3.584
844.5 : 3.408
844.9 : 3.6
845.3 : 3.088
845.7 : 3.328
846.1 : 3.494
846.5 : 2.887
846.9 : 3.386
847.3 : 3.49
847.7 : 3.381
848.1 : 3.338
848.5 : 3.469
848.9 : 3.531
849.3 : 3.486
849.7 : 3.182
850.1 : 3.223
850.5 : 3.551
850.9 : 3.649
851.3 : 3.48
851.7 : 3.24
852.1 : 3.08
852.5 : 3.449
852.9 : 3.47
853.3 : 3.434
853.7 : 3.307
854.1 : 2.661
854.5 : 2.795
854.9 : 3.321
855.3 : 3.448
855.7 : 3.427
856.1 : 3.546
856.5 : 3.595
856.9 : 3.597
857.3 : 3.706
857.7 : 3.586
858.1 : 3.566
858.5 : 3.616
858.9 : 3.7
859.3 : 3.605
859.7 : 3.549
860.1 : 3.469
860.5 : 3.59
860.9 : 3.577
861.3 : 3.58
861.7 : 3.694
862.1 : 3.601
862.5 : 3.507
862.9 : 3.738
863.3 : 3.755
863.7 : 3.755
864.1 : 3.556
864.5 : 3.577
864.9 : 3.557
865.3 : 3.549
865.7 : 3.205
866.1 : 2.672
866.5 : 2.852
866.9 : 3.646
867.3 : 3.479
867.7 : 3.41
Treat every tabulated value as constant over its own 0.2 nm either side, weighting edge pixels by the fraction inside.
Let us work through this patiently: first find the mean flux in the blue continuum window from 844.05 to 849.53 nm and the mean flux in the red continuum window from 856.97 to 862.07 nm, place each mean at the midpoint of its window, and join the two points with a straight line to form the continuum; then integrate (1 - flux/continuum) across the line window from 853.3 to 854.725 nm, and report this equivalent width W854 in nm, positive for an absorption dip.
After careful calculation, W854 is 0.21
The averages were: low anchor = 3.38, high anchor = 3.6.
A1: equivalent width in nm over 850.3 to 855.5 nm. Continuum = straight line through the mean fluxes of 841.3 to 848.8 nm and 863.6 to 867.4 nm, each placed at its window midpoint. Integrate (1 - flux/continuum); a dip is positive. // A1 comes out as 0.19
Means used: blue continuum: 3.46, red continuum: 3.37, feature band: 3.3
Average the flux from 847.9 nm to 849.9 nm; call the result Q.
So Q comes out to 3.4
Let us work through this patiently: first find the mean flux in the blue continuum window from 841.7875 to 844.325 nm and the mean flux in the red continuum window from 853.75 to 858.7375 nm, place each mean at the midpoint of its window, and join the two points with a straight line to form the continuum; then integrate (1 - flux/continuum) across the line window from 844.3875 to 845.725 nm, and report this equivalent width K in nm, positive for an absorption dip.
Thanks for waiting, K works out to 0.07 nm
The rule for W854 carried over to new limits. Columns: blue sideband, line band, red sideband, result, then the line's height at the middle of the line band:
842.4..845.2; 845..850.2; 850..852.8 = 0.18 nm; 3.46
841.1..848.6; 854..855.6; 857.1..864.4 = 0.21 nm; 3.56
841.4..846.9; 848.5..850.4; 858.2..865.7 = 0.07 nm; 3.5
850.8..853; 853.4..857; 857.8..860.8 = 0.18 nm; 3.47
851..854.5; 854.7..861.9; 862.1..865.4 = -0.27 nm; 3.44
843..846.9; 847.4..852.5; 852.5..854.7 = -0.21 nm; 3.26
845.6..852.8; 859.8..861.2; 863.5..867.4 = -0.07 nm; 3.38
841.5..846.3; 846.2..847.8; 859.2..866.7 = 0.10 nm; 3.51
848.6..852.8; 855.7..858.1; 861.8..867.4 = -0.11 nm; 3.42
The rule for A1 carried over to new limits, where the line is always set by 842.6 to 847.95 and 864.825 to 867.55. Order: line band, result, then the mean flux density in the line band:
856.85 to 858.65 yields -0.16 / 3.62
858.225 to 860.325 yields -0.17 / 3.59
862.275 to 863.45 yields -0.13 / 3.66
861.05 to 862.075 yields -0.10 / 3.63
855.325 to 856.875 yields -0.09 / 3.52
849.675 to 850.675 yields 0.01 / 3.34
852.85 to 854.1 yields 0.03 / 3.28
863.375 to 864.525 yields -0.13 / 3.65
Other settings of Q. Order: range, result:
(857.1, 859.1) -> 3.63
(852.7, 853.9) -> 3.4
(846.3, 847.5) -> 3.25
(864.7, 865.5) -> 3.55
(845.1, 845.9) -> 3.21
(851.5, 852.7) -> 3.26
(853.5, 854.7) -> 2.92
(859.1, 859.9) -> 3.58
